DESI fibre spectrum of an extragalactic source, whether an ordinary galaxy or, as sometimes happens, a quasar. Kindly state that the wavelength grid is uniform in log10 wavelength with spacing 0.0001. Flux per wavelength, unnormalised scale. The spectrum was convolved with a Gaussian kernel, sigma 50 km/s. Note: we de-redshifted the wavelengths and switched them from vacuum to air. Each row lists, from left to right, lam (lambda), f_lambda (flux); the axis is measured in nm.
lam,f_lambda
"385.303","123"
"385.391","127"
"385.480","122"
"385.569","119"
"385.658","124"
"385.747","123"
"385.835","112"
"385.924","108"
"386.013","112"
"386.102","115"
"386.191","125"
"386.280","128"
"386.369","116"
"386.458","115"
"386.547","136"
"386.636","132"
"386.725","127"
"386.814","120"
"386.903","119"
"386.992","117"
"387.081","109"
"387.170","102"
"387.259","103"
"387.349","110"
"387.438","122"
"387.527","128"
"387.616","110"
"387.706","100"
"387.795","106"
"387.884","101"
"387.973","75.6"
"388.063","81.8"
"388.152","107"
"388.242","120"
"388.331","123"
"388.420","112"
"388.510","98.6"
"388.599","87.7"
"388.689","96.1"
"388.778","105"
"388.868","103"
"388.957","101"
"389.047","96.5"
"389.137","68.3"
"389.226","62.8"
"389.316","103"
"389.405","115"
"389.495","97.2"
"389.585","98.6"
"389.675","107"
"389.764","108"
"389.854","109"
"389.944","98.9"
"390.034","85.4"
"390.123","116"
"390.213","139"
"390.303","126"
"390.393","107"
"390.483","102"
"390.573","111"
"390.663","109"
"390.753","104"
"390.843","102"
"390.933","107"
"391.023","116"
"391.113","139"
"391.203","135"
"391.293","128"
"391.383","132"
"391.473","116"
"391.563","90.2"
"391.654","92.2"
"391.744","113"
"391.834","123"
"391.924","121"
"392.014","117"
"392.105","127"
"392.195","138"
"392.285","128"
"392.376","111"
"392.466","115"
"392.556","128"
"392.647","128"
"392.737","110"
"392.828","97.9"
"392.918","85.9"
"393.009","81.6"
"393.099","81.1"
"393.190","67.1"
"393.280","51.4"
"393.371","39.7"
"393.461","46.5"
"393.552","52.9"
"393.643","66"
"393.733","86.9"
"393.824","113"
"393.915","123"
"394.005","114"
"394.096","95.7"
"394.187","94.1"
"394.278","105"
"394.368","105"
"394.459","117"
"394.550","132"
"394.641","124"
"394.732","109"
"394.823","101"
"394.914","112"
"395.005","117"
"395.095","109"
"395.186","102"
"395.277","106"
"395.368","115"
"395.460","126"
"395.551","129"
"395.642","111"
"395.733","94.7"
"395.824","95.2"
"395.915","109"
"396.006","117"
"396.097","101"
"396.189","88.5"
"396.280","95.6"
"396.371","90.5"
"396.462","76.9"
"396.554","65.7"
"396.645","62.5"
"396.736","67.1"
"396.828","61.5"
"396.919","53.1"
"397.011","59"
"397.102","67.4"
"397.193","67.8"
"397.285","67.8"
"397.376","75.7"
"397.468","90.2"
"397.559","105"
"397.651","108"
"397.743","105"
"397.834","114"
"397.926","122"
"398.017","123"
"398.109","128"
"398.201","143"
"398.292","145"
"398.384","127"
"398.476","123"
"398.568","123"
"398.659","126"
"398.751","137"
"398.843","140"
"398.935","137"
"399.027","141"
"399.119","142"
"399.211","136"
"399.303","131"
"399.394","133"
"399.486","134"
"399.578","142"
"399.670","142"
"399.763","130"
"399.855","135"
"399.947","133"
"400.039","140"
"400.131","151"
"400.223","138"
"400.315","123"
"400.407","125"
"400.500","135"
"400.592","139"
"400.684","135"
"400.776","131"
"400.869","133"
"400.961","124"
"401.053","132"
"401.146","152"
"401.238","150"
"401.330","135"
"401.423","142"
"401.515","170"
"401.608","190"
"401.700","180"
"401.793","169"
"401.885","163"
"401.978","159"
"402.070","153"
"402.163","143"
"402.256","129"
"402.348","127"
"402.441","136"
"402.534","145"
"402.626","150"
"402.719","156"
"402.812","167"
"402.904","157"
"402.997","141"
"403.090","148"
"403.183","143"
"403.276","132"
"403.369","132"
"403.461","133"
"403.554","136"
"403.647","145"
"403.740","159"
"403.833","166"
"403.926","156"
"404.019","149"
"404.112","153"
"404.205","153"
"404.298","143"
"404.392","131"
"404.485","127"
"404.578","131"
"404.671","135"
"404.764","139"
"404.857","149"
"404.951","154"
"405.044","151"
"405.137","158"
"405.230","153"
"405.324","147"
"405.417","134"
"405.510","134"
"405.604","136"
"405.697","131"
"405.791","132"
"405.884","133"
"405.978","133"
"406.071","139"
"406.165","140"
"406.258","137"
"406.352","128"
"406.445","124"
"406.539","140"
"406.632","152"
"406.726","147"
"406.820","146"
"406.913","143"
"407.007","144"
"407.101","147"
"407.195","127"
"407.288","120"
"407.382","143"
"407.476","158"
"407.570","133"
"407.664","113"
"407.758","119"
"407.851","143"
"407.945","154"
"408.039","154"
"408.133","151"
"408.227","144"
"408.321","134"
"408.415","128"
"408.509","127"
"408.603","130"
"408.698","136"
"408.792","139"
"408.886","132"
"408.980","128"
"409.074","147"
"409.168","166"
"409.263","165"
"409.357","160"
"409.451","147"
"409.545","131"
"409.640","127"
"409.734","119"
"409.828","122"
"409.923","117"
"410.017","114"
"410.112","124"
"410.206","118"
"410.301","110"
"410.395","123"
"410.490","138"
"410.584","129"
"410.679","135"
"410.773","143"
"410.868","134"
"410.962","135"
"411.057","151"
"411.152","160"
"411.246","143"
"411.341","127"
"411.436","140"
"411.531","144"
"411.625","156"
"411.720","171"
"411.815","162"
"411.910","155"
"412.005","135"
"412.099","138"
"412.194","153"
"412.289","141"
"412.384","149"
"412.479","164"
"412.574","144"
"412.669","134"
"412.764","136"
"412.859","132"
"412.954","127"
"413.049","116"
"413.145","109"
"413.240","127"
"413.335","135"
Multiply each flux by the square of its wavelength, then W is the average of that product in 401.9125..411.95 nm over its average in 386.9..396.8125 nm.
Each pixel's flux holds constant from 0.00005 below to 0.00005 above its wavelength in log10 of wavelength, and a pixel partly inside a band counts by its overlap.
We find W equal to 1.47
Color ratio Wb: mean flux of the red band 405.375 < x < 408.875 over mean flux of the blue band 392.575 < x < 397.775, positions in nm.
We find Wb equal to 1.5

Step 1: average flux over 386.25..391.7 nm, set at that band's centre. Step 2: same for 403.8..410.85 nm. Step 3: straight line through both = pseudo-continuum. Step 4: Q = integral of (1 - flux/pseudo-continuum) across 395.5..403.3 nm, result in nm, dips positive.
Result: 0.07 nm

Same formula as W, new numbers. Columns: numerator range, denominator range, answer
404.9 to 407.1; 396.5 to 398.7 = 1.51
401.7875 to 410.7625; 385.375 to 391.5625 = 1.38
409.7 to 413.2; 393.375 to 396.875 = 1.52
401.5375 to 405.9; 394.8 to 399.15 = 1.45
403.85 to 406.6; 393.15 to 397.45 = 1.62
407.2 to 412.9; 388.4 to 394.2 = 1.48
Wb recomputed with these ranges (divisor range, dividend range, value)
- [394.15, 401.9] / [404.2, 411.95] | 1.17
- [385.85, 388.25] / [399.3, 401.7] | 1.25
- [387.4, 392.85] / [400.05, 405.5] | 1.33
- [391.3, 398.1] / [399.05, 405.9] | 1.45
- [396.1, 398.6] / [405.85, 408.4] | 1.47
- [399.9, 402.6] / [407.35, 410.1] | 0.95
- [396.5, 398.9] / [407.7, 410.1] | 1.37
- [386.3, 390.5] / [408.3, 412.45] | 1.29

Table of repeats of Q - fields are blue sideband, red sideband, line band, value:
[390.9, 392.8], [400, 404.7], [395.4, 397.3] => 0.637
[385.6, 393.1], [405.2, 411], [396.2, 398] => 0.572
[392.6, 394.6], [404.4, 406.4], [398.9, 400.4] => -0.273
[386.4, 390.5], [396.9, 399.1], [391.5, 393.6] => 0.206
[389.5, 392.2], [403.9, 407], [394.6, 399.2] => 0.721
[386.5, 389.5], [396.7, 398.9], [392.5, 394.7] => 0.227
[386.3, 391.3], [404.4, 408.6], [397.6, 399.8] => -0.088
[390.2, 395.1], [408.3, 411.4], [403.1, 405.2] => -0.326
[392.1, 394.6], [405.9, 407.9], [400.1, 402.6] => -0.496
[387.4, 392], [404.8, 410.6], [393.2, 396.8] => 0.615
